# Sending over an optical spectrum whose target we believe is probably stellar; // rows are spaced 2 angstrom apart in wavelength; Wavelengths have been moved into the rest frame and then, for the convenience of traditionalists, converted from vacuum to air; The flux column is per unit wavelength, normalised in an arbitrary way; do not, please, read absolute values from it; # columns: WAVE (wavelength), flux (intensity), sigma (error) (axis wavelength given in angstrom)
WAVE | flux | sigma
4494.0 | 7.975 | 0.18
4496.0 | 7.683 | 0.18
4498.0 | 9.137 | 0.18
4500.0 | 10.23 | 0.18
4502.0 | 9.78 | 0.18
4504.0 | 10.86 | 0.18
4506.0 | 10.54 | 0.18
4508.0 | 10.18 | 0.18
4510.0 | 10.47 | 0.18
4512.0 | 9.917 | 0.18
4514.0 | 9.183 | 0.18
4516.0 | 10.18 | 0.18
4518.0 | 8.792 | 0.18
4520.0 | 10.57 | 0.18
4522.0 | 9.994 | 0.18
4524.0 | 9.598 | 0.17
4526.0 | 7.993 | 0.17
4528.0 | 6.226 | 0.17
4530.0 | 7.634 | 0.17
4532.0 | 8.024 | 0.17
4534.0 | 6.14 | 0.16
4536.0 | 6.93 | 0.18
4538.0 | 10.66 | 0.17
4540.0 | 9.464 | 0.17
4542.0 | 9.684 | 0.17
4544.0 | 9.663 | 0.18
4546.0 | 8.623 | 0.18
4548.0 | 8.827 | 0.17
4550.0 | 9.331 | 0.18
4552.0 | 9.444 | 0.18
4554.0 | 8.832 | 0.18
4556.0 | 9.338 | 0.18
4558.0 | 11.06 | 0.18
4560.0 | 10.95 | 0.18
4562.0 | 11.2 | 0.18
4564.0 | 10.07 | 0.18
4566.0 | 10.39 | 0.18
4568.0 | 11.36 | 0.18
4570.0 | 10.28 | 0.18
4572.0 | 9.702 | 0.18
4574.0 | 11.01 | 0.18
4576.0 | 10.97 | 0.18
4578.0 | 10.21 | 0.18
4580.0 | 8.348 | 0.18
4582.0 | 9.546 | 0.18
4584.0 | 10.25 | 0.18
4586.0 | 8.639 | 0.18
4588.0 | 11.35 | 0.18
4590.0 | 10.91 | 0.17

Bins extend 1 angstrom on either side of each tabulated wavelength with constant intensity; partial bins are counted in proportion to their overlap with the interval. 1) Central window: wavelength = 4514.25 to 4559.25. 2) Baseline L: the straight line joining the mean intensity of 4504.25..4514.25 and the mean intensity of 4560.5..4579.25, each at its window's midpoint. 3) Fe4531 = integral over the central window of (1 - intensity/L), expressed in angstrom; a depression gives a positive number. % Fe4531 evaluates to 6.0 angstrom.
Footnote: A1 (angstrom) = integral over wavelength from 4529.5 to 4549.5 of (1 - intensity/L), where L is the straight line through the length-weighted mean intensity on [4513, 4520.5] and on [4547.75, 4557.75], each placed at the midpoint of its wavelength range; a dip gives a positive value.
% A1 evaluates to 1.7 angstrom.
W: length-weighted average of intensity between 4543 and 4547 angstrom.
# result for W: 9.14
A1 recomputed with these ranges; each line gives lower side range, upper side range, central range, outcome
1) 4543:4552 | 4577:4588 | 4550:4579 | -2.9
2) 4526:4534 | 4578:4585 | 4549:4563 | -2.7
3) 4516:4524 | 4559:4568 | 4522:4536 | 3.2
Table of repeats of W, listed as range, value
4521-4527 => 9.2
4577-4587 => 9.4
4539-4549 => 9.25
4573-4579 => 10.7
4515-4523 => 9.88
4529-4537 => 7.18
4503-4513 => 10.4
